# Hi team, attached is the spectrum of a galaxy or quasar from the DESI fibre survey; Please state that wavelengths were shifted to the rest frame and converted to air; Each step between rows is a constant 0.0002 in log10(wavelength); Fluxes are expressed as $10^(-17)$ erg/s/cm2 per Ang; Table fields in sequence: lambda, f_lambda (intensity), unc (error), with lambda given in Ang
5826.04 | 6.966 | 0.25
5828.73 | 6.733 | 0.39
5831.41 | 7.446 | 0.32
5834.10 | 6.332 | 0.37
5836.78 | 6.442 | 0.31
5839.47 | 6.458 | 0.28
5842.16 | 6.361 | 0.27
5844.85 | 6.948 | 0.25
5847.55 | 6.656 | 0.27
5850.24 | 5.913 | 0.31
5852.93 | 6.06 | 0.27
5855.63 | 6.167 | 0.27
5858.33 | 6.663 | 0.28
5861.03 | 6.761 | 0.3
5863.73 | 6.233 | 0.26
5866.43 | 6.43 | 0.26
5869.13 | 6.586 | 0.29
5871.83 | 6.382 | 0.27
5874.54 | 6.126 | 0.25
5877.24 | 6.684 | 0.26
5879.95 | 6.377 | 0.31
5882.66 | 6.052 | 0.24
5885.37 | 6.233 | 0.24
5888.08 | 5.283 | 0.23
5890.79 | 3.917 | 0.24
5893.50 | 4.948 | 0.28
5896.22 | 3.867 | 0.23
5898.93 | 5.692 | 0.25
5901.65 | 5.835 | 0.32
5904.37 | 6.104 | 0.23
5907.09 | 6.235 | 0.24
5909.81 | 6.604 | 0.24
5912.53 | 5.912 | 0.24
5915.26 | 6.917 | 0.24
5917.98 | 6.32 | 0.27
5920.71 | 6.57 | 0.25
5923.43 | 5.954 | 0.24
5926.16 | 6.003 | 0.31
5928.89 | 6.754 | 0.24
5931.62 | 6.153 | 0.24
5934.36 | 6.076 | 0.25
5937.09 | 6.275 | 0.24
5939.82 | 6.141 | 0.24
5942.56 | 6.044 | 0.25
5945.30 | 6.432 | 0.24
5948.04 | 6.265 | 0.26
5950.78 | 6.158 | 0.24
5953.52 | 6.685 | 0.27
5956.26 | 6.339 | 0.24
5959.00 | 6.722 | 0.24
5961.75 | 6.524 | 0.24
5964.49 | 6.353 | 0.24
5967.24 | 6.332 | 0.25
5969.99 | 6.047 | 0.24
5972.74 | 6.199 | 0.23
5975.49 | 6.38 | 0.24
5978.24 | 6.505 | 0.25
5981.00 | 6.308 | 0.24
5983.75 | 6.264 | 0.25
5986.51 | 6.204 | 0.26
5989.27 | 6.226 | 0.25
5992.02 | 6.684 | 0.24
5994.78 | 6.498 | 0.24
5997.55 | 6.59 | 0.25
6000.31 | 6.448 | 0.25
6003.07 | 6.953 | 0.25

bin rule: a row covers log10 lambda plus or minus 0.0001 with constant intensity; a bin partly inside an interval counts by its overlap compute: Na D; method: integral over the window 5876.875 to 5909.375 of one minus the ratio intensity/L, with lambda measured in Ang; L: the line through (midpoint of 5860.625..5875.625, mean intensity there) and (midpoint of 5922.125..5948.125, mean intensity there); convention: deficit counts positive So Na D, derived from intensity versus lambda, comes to 3.8 Ang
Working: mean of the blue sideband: 6.4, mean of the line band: 5.6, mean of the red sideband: 6.21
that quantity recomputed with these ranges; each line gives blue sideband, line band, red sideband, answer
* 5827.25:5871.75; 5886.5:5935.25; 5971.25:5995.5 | 4.5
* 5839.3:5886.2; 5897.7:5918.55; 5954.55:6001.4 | 0.6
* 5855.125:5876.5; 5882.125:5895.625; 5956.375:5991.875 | 2.6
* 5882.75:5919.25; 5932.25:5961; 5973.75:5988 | -1.2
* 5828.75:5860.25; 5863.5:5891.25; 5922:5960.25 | 1.5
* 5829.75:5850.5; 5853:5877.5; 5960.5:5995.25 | 0.5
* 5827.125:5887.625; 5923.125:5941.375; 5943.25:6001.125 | 0.6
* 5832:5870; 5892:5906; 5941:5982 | 2.4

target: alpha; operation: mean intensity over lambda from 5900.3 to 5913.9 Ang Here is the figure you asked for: 6.14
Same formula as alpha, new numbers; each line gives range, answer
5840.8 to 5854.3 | 6.39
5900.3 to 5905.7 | 5.97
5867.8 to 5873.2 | 6.48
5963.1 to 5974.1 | 6.23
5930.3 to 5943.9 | 6.14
